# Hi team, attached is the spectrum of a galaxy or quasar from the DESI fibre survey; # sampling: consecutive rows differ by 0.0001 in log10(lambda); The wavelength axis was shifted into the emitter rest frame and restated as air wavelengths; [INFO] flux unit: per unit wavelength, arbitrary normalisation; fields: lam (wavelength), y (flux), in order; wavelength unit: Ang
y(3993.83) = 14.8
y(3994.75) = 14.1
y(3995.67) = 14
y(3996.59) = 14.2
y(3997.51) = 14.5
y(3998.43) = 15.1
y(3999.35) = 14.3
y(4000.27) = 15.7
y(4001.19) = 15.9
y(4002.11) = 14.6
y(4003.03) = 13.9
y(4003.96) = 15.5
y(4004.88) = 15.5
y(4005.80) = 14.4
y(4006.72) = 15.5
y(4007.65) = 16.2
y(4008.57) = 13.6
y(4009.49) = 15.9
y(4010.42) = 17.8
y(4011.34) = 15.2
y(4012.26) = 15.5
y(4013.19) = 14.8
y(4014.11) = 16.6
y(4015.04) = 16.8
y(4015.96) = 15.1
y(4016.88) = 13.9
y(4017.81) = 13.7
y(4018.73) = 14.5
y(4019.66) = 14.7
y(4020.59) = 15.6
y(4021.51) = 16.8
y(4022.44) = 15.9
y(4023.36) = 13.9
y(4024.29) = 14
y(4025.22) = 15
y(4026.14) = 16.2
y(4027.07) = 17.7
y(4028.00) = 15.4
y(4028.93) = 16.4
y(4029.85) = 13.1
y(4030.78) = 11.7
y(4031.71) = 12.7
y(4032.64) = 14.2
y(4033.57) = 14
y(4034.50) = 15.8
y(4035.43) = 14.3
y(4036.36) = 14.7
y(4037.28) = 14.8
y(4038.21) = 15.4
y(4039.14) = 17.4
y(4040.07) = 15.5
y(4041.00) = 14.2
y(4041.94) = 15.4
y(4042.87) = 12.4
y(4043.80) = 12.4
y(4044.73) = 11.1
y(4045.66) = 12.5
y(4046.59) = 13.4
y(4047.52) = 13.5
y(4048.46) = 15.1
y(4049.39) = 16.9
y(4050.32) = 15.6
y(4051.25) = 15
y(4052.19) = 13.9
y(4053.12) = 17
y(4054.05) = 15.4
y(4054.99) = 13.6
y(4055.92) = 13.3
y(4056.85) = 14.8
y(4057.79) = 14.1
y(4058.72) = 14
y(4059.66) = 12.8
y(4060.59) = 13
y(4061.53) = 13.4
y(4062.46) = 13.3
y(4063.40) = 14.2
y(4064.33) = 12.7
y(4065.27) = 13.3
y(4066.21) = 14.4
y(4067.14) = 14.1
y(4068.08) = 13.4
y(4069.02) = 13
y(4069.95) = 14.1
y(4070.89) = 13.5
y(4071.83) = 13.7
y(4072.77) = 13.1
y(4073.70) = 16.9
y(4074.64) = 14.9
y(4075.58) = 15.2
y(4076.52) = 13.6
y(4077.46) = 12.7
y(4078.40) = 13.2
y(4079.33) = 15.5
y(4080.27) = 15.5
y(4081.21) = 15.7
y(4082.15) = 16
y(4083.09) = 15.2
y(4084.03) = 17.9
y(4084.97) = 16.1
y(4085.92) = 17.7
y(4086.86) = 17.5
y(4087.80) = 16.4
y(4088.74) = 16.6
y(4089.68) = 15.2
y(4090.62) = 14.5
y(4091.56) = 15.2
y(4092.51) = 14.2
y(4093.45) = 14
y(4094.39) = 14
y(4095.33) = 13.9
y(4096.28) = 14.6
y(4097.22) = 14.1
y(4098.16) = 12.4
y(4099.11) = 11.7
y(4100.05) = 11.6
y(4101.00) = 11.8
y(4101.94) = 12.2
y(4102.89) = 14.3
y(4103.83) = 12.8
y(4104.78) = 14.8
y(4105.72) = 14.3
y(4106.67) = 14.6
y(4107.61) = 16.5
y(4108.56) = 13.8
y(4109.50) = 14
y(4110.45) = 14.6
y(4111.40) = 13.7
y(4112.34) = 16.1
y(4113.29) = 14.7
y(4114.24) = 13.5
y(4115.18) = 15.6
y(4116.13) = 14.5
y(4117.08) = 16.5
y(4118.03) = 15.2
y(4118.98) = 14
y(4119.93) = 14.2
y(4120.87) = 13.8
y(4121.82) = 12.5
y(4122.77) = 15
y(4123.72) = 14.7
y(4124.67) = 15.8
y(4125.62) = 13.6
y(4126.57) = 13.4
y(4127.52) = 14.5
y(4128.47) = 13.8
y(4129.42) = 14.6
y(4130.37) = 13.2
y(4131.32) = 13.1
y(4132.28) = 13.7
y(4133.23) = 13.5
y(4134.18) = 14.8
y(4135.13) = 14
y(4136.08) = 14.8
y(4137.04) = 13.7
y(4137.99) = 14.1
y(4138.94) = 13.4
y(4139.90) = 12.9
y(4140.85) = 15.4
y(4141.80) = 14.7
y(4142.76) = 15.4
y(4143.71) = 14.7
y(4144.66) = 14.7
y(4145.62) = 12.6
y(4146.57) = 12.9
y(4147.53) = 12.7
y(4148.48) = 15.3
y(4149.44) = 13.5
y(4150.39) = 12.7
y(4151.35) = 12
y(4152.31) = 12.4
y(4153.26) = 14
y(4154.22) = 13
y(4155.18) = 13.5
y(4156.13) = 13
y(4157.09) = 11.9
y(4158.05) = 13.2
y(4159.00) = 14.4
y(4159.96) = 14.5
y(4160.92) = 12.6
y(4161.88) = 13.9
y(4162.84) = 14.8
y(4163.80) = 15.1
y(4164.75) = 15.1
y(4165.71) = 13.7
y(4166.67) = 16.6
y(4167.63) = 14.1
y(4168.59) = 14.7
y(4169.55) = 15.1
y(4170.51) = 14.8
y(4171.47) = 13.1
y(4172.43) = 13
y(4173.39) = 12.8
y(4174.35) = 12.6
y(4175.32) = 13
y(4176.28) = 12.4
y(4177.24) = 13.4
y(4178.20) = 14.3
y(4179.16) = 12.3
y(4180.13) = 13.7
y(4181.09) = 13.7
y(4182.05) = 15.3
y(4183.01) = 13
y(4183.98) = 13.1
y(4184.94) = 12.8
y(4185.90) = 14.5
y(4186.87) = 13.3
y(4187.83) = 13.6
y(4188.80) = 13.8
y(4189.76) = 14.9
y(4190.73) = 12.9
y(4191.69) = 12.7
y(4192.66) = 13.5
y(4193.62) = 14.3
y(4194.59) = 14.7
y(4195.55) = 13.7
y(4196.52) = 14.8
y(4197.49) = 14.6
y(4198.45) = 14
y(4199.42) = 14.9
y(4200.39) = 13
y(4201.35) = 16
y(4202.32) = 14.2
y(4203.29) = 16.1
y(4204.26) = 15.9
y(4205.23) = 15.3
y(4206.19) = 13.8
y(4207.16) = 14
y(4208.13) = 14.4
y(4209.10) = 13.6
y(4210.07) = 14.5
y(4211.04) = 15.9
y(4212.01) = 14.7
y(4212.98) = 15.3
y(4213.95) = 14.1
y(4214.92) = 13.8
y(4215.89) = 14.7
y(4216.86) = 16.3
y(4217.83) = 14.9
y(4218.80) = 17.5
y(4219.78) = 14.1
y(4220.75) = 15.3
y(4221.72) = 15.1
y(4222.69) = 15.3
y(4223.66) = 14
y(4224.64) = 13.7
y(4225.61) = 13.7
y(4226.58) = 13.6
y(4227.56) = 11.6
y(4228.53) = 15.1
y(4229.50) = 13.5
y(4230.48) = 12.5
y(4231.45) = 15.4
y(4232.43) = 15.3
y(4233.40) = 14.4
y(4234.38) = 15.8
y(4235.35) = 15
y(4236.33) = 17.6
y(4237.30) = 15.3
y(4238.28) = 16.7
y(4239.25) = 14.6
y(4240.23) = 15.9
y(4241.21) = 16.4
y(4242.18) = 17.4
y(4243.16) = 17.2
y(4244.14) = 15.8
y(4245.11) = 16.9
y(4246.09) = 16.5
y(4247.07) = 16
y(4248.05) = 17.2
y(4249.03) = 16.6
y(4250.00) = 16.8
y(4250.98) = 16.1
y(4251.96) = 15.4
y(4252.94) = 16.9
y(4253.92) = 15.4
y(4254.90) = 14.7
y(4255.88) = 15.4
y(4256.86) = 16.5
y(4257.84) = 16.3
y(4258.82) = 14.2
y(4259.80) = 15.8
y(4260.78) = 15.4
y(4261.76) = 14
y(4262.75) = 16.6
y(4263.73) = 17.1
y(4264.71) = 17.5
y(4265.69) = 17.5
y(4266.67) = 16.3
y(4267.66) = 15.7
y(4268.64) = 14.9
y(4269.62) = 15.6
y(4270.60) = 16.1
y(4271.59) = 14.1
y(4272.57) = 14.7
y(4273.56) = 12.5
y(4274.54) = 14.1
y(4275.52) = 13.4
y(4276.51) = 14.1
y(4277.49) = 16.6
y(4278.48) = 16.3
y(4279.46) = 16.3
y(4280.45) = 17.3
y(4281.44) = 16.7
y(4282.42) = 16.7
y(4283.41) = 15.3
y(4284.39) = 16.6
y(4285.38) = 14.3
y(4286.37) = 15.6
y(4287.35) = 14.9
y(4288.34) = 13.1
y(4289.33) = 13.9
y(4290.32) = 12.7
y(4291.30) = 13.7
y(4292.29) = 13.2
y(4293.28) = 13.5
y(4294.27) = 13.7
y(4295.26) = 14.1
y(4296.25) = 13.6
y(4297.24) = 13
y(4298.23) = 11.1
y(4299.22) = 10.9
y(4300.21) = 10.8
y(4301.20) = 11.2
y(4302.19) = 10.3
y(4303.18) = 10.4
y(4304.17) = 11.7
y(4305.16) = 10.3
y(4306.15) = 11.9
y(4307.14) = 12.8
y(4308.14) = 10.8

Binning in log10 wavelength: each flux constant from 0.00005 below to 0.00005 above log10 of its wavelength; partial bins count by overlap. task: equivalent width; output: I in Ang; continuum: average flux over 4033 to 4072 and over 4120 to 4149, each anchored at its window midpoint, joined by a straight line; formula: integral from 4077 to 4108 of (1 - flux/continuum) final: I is -1.1 Ang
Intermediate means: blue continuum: 14.2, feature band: 14.6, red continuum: 14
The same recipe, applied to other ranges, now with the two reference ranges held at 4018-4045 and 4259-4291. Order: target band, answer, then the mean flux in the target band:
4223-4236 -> 0.9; 14.2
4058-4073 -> 1.3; 13.5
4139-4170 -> 2.3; 13.9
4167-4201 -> 3.0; 13.7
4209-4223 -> 0.1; 15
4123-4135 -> 0.7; 14.1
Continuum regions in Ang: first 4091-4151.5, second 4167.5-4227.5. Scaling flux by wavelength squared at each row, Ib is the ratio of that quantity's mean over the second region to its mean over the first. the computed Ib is 1.05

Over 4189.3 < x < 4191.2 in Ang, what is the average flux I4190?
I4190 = 13.9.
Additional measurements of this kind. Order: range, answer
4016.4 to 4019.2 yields 14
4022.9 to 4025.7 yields 14.3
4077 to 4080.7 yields 14.2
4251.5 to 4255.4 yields 15.6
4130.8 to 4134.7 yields 13.8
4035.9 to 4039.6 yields 15.6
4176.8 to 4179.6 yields 13.4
